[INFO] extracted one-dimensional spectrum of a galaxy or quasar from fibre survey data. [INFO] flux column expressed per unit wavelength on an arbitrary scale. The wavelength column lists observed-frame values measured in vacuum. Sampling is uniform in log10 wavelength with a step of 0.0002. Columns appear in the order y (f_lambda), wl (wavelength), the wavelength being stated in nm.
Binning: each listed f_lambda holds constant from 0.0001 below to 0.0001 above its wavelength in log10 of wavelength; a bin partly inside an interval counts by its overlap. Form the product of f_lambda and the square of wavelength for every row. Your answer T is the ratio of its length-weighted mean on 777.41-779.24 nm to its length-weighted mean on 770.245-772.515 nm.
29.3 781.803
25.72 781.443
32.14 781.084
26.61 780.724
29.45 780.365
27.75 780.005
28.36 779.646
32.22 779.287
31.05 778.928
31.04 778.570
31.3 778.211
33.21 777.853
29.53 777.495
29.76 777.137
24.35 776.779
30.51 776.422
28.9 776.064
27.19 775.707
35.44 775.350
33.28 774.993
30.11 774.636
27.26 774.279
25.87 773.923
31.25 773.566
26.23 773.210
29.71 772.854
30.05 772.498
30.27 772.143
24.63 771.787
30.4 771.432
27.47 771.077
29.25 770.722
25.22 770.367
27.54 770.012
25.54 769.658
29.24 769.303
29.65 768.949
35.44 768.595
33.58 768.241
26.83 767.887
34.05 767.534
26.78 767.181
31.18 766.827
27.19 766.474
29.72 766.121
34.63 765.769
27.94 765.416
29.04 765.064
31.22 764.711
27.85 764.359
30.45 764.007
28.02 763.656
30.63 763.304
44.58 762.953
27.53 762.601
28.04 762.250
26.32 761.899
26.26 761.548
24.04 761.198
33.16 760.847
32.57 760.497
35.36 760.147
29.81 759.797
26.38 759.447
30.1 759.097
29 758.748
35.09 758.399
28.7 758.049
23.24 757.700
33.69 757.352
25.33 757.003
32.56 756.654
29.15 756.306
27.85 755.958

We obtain 1.14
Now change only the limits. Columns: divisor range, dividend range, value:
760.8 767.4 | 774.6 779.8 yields 1.06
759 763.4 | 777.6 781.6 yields 1.03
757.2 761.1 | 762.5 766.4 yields 1.03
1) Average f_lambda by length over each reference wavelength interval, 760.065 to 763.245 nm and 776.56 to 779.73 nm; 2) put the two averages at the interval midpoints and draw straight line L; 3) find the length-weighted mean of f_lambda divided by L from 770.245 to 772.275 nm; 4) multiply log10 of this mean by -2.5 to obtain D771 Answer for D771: 0.09 mag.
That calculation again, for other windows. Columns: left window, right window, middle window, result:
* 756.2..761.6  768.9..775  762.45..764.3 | -0.10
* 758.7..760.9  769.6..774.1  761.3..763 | 0.04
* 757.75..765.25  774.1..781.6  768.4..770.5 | 0.04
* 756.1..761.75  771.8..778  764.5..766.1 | -0.04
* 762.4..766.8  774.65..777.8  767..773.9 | 0.05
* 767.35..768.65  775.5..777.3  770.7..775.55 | 0.01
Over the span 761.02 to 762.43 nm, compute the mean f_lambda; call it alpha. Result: 26.2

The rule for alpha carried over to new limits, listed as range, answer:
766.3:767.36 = 28.4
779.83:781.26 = 29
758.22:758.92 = 32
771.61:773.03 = 28.7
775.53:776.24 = 28.1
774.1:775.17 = 30.2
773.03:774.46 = 27.7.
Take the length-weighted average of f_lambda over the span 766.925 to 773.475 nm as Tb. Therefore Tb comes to 29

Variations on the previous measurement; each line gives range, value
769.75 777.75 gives 28.8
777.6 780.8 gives 30.2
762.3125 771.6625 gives 30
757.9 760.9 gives 31.1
